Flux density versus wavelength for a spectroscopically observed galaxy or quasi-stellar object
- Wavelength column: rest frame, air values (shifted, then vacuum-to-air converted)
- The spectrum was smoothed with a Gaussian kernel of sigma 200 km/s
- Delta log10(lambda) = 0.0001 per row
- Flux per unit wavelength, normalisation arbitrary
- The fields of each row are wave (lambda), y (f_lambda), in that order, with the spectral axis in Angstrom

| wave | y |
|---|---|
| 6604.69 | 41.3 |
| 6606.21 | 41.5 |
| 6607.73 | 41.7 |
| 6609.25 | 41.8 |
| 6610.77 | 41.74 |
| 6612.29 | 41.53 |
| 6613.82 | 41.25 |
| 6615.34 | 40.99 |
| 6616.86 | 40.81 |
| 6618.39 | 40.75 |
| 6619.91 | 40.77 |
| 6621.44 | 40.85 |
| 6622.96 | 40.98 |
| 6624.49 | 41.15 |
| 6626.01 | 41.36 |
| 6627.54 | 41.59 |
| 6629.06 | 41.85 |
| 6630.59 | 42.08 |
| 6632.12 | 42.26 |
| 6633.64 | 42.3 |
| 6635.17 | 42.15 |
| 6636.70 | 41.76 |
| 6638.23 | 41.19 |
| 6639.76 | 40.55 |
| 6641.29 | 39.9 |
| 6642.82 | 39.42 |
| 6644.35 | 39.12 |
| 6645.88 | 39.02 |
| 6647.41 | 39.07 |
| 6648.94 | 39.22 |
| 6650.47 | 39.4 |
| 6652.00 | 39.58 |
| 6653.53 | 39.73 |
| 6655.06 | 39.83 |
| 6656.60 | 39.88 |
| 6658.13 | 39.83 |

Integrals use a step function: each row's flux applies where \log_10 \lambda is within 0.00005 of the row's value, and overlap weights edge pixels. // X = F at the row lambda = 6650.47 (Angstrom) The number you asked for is 39.4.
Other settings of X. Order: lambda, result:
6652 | 39.58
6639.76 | 40.55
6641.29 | 39.9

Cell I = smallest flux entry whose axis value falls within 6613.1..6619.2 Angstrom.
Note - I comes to 40.75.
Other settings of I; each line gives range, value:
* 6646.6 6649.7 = 39.07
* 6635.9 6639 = 41.19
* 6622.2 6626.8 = 40.98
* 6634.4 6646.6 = 39.02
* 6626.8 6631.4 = 41.59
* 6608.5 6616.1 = 40.99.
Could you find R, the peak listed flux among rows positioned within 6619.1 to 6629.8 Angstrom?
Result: 41.85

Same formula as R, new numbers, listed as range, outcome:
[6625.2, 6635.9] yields 42.3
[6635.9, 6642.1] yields 41.76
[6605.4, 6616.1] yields 41.8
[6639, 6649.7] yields 40.55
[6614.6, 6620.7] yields 40.99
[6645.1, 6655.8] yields 39.83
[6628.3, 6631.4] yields 42.08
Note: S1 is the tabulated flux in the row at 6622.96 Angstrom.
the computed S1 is 40.98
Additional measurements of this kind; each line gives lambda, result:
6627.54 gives 41.59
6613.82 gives 41.25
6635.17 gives 42.15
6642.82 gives 39.42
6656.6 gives 39.88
